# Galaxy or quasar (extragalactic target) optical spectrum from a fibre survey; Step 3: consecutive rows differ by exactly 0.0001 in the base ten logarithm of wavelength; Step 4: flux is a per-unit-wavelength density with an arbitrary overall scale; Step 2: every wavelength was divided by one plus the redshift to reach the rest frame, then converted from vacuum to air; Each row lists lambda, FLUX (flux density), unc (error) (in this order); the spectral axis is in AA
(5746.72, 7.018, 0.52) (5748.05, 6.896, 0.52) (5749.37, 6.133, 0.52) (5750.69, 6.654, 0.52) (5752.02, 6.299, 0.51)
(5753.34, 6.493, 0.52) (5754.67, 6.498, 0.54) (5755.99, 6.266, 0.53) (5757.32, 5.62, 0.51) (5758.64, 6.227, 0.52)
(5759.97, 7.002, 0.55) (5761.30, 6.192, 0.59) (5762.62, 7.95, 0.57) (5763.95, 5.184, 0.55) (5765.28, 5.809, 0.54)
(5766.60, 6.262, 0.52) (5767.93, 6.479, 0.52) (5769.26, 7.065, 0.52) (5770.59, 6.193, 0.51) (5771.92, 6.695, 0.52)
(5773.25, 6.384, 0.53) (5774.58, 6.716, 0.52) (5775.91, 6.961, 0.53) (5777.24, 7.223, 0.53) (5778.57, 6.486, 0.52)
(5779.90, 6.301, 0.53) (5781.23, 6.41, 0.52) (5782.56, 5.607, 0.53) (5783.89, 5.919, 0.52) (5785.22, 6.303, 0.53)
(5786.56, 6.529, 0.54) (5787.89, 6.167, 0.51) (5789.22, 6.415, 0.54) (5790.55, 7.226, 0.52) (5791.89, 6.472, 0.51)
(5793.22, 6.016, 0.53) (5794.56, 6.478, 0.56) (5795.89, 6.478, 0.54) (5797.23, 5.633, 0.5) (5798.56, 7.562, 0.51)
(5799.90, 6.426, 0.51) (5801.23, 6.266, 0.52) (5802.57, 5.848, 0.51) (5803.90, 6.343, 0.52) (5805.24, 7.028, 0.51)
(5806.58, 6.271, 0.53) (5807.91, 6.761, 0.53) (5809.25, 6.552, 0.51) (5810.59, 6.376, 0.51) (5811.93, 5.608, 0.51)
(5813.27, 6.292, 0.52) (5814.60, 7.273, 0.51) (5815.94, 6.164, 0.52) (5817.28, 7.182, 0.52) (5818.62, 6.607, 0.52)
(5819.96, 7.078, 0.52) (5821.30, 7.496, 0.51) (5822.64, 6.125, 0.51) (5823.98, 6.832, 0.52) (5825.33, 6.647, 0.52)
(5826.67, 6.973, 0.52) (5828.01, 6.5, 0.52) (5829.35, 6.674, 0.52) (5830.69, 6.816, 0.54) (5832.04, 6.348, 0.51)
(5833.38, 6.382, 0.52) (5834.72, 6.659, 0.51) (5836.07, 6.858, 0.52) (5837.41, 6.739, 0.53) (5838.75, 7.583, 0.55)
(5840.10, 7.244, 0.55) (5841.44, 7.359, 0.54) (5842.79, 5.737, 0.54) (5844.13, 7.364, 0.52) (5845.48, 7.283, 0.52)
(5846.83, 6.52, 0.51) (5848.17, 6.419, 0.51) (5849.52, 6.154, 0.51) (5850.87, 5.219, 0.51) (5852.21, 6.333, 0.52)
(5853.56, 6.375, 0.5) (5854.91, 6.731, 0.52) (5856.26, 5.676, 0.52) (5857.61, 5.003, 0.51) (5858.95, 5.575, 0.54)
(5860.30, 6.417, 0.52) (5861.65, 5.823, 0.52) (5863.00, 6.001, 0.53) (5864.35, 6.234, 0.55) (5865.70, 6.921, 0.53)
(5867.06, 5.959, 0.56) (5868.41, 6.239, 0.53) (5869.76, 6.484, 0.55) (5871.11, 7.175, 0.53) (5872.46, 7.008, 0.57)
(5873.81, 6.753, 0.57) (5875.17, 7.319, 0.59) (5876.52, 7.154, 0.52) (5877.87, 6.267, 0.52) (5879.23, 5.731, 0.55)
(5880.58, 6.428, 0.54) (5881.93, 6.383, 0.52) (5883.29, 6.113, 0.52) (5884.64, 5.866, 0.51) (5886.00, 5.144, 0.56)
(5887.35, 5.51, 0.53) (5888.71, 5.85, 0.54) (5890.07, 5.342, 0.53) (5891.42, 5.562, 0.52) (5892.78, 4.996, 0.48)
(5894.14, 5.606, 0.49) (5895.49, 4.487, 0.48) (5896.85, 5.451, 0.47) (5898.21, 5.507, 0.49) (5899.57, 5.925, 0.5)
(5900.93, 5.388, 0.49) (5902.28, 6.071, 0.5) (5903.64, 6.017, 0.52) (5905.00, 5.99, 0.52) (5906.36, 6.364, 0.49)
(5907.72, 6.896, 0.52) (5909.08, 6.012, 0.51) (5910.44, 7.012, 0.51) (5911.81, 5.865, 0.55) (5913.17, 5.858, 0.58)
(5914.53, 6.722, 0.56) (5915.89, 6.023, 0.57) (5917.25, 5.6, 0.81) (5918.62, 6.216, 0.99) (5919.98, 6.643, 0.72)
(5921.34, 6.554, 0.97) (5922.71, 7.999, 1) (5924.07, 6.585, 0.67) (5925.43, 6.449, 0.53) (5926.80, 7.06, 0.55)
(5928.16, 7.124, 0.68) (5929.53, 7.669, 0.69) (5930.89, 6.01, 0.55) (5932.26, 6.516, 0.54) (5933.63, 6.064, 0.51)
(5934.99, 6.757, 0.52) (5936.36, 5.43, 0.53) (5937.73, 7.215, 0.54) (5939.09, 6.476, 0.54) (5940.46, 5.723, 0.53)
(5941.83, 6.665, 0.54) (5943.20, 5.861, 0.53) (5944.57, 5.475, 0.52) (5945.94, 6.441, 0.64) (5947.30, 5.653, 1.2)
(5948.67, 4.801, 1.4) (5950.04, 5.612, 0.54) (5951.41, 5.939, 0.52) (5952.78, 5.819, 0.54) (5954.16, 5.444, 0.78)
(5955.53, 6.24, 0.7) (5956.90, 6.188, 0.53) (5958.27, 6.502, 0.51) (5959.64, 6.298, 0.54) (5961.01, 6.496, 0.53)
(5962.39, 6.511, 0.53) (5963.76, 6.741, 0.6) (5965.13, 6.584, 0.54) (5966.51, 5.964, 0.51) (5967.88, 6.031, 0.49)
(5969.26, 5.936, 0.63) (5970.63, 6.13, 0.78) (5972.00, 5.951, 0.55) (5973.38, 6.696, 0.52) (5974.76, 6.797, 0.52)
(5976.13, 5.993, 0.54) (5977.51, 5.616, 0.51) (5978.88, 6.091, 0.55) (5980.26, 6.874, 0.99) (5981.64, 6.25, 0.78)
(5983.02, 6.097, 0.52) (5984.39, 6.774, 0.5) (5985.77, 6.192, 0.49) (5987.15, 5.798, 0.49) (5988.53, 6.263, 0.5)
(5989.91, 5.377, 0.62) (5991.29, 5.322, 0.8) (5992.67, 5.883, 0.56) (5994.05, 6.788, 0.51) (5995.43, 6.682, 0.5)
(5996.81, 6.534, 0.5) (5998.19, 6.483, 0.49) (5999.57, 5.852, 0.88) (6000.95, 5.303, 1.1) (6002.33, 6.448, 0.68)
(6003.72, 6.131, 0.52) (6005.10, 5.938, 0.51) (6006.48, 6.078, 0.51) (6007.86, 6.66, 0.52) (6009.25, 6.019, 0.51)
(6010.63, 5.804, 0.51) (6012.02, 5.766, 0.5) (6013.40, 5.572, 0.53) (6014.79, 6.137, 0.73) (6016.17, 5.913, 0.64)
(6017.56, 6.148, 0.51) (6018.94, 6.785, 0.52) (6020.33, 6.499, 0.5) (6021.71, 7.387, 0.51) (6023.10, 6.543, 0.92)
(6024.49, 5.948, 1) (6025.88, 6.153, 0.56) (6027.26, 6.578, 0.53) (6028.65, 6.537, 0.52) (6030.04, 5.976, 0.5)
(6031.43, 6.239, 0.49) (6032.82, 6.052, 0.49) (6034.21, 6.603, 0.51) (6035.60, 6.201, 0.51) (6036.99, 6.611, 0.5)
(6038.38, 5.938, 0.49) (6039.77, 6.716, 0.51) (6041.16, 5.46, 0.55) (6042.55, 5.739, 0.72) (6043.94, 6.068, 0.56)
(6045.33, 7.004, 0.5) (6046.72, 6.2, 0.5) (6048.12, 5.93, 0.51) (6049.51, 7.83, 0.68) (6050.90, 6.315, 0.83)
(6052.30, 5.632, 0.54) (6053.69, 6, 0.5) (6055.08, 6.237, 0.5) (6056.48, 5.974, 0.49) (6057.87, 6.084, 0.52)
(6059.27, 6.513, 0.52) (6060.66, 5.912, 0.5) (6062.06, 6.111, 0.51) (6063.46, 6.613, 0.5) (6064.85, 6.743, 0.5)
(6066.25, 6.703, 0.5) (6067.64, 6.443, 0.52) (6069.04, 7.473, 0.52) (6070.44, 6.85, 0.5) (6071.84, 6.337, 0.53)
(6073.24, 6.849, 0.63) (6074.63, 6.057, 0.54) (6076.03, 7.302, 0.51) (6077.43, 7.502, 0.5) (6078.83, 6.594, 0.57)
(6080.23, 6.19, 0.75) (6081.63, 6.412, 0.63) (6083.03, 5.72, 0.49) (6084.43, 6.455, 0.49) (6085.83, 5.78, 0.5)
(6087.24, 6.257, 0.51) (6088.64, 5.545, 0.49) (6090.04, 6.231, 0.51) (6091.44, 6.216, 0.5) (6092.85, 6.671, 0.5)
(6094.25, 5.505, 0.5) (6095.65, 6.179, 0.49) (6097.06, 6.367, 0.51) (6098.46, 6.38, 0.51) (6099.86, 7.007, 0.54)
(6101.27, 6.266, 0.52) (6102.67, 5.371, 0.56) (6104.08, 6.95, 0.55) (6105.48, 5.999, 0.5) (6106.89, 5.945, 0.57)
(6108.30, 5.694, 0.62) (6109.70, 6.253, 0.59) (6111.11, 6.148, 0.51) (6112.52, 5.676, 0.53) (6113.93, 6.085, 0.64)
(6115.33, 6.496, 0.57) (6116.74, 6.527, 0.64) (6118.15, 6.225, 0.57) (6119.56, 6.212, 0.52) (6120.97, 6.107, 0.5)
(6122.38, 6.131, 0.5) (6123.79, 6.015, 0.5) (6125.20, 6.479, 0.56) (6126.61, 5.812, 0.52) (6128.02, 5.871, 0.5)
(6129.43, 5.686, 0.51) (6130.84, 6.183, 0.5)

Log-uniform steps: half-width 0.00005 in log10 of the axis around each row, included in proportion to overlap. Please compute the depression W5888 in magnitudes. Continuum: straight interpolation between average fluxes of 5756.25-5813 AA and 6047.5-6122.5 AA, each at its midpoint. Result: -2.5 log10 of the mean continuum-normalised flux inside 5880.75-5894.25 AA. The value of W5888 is 0.129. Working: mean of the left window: 6.41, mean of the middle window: 5.67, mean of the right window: 6.32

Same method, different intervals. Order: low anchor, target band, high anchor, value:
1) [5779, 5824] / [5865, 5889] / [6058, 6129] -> 0.012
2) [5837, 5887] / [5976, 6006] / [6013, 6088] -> 0.044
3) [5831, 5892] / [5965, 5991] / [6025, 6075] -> 0.034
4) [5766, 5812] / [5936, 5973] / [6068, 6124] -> 0.049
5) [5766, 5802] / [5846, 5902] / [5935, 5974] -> 0.044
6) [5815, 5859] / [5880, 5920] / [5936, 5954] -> 0.057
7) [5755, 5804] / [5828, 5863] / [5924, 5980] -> -0.017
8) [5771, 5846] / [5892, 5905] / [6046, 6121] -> 0.178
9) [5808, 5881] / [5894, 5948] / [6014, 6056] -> 0.034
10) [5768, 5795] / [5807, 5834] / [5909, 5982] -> -0.034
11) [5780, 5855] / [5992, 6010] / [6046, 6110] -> 0.032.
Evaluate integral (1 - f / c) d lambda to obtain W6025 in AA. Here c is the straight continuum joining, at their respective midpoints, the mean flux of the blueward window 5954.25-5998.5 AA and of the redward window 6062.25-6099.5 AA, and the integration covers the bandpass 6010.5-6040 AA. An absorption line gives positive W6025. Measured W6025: 0.2 AA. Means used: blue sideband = 6.24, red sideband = 6.44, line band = 6.28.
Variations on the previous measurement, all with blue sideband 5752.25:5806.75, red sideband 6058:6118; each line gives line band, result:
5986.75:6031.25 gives 1.33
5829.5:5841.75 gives -0.87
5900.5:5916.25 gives 0.46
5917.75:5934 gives -0.91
